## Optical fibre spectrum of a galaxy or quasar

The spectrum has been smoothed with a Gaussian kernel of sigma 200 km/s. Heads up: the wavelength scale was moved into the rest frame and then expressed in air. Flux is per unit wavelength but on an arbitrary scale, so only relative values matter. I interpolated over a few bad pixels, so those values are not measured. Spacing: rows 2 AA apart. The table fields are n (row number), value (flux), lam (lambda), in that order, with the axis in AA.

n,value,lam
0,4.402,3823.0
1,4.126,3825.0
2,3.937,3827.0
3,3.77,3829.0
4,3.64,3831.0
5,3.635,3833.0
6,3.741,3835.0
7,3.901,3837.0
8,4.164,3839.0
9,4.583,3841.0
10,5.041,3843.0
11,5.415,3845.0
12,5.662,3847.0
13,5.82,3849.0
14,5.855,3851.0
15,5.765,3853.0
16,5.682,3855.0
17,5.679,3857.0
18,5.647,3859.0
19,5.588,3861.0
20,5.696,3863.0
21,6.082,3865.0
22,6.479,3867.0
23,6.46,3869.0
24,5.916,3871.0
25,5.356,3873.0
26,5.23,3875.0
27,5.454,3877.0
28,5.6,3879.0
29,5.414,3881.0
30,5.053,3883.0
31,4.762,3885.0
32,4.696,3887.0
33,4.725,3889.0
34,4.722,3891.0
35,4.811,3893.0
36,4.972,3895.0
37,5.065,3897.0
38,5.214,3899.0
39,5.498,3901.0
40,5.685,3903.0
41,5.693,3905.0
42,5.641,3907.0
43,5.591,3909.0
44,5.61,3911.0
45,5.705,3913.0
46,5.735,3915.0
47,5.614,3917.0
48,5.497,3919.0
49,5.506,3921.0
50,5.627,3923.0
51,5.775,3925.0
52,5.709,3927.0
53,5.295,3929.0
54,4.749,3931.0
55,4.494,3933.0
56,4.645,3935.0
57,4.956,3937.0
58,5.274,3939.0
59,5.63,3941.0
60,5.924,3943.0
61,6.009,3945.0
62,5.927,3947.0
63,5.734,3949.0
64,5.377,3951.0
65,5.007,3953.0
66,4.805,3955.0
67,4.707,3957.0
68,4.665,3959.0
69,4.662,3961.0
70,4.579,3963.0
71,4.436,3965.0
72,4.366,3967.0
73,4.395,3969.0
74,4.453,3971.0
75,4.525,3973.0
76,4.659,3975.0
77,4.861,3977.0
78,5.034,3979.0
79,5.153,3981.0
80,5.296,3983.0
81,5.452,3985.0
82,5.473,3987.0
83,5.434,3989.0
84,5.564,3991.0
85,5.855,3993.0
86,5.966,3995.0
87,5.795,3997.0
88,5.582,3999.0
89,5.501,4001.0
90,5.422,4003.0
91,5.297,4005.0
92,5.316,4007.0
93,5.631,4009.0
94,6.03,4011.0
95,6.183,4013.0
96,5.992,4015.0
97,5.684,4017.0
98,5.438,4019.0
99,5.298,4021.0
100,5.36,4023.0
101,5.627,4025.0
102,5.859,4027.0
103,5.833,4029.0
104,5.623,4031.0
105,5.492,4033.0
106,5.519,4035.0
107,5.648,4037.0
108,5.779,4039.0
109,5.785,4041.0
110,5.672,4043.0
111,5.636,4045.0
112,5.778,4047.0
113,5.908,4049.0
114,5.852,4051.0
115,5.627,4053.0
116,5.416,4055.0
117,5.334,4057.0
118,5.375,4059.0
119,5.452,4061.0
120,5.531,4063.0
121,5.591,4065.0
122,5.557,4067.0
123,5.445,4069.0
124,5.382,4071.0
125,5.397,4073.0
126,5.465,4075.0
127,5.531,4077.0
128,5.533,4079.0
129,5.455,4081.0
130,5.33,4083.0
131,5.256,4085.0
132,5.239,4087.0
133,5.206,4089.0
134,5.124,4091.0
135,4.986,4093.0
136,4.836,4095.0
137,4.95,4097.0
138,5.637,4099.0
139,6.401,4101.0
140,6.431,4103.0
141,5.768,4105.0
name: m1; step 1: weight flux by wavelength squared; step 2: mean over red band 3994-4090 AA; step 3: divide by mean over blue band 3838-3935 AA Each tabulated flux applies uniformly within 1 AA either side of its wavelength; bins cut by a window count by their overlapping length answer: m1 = 1.11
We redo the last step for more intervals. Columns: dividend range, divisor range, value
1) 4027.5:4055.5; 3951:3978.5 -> 1.27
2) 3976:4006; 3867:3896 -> 1.09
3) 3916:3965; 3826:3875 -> 1.06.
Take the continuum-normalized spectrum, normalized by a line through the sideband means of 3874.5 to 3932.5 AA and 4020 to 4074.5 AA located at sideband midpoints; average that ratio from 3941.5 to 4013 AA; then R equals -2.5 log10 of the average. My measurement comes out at 0.044 mag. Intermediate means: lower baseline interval 5.33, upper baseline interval 5.58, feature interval 5.24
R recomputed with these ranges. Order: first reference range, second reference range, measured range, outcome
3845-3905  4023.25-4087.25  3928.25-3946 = 0.058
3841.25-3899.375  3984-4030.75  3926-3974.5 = 0.111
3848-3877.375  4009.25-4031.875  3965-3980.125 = 0.239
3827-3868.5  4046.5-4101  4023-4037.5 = -0.054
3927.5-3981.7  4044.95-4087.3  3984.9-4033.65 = -0.079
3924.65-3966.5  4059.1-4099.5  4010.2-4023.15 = -0.096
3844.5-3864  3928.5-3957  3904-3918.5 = -0.048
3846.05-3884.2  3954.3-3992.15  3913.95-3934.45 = -0.027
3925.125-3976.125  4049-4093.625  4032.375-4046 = -0.066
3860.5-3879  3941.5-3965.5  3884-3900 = 0.158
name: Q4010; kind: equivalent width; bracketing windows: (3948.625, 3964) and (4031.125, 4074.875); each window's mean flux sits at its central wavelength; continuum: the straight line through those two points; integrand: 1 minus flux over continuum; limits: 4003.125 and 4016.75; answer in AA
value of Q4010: -1.1 AA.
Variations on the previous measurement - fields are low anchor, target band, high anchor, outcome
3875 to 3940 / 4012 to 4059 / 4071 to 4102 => -2.9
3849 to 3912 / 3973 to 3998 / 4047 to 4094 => 0.5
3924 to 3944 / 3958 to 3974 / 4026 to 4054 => 2.6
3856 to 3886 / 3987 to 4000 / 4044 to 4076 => -0.2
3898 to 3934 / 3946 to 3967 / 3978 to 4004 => 2.0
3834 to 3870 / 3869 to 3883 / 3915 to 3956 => -0.3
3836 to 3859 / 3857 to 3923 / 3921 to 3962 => -2.7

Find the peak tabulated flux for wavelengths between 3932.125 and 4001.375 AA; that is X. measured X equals 6.009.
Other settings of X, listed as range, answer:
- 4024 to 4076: 5.908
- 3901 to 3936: 5.775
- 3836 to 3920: 6.479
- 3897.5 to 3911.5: 5.693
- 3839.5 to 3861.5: 5.855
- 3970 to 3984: 5.296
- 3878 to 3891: 5.6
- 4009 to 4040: 6.183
